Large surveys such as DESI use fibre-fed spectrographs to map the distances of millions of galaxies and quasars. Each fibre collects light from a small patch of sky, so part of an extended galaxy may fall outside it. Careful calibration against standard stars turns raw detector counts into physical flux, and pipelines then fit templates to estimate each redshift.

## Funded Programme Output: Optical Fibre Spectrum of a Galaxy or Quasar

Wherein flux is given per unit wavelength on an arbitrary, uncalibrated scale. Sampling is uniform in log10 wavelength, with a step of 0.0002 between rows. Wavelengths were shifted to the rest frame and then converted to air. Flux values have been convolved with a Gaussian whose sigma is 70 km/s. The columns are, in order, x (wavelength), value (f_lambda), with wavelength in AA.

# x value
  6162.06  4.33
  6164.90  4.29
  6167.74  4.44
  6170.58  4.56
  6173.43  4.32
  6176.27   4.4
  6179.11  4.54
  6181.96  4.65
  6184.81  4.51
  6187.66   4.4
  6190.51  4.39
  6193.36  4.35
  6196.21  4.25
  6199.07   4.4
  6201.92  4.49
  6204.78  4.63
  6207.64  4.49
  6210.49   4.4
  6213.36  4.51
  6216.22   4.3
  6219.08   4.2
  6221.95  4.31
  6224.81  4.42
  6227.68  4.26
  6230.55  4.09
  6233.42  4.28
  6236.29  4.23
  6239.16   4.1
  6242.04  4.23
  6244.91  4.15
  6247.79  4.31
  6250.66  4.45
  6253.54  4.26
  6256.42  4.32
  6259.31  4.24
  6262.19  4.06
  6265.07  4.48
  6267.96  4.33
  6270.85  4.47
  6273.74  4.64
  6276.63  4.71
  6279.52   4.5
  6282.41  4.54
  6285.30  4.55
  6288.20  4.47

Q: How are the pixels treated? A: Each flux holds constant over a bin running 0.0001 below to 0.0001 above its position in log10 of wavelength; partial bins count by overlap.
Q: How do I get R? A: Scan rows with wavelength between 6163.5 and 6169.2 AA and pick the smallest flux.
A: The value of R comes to 4.29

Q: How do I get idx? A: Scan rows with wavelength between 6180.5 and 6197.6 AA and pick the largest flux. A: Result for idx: 4.65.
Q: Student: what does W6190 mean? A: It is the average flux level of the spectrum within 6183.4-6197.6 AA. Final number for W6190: 4.38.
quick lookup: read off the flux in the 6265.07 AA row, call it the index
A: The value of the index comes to 4.48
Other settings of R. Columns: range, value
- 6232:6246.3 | 4.1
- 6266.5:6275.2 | 4.33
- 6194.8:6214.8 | 4.25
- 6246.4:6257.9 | 4.26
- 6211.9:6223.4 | 4.2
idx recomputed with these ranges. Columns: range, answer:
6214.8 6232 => 4.42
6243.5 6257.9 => 4.45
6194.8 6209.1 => 4.63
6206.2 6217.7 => 4.51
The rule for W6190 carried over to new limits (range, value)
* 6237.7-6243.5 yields 4.17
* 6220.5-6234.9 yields 4.27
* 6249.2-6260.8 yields 4.32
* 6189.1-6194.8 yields 4.37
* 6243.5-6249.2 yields 4.23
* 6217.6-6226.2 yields 4.31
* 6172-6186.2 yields 4.48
